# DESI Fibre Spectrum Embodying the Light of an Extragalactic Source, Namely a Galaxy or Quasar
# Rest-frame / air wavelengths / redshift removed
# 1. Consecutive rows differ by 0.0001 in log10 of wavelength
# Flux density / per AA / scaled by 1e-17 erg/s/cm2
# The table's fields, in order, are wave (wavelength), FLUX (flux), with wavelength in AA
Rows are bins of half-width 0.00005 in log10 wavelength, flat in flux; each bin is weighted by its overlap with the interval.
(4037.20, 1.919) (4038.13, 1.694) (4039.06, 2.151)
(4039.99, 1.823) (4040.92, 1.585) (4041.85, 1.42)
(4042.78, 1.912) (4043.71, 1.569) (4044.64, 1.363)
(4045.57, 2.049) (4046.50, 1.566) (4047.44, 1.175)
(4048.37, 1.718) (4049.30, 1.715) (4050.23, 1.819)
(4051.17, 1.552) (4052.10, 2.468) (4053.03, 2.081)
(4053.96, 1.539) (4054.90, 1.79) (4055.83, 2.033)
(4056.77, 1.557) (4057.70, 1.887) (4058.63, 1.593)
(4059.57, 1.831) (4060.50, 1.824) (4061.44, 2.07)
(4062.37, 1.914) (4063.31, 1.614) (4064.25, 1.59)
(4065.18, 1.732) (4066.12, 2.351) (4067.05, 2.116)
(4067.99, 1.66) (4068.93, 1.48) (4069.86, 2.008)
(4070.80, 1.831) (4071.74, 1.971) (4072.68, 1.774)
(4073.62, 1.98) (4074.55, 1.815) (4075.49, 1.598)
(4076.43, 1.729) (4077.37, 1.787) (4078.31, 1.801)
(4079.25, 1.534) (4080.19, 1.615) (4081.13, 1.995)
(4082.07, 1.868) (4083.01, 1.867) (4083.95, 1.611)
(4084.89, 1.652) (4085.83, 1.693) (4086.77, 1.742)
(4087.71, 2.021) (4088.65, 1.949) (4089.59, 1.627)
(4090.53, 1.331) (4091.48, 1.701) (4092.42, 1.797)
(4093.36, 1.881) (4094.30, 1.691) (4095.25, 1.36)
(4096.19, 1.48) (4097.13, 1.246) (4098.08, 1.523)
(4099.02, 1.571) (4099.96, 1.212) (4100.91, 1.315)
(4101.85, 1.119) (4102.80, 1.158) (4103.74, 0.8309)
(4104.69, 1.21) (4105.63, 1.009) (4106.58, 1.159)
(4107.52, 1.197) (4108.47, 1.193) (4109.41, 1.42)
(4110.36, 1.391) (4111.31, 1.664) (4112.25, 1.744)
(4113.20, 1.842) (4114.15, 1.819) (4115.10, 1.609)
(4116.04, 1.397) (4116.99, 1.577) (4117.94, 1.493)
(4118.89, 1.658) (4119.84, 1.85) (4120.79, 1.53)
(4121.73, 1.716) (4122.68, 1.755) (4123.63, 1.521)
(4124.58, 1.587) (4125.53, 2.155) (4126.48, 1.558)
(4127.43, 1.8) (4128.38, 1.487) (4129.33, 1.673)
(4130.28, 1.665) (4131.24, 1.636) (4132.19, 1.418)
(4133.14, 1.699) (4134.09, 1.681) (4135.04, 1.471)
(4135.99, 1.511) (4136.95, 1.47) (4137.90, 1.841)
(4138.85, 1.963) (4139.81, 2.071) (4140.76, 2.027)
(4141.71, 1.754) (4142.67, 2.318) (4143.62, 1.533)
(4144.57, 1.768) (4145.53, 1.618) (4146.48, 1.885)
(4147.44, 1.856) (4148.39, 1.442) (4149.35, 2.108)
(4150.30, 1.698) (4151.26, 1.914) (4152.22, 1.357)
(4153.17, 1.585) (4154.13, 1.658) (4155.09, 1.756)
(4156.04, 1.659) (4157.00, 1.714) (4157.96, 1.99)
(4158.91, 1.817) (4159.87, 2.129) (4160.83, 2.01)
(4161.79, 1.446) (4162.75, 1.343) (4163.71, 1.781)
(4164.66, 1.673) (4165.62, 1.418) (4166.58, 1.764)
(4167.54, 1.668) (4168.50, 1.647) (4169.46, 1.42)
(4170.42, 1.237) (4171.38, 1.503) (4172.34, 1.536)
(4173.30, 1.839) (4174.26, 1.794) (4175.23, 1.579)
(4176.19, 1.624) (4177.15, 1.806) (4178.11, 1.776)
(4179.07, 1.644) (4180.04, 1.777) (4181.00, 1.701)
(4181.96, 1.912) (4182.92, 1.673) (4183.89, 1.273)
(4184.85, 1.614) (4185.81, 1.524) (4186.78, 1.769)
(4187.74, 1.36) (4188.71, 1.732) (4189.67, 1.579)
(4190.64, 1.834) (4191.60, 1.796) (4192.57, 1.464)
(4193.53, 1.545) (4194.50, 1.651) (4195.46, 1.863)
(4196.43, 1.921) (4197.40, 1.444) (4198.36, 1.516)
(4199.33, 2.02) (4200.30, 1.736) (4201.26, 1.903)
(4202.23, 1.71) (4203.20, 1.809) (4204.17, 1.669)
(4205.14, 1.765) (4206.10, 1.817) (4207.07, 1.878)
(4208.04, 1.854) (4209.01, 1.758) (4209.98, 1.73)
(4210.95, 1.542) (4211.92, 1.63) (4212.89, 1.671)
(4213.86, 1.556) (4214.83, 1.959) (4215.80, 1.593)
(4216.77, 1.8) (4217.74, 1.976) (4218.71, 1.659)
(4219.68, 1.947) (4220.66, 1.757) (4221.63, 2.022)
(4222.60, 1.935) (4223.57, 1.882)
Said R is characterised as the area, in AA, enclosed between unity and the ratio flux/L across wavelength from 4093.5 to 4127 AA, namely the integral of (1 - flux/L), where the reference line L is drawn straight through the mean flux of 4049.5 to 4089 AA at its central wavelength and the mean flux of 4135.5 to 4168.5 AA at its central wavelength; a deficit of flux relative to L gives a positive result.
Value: 5.72 AA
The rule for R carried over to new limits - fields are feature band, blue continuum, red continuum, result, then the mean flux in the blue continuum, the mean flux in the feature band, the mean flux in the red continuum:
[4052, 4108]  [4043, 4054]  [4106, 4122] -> -0.8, 1.73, 1.67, 1.54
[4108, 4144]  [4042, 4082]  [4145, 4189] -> 0.9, 1.78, 1.67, 1.67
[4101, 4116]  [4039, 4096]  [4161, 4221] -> 3.3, 1.76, 1.36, 1.68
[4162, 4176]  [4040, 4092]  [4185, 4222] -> 1.2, 1.77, 1.58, 1.73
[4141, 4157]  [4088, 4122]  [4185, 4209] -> -1.6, 1.48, 1.75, 1.71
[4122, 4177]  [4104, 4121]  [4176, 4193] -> -4.5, 1.48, 1.7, 1.66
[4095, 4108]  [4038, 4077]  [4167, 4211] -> 3.8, 1.79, 1.24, 1.68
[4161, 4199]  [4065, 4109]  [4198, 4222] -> 2.2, 1.61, 1.63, 1.77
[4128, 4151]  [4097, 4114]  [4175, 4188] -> -4.0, 1.33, 1.74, 1.65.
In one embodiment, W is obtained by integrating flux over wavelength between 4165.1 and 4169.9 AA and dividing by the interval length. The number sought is 1.58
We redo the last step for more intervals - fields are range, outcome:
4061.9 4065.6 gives 1.71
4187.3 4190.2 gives 1.56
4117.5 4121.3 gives 1.64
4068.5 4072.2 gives 1.83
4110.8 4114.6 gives 1.76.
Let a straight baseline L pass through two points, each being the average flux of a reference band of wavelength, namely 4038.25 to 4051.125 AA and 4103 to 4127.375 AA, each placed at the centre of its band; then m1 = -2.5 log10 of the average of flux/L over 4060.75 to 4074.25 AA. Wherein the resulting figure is -0.15 mag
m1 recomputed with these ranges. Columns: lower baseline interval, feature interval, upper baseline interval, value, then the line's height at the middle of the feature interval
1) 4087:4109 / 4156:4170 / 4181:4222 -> -0.06 mag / 1.61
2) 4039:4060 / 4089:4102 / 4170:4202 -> 0.14 mag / 1.72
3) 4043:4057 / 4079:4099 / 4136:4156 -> 0.05 mag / 1.75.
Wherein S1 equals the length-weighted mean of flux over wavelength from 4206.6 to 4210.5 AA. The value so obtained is 1.8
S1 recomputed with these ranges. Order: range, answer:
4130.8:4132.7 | 1.53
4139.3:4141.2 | 2.04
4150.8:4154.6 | 1.63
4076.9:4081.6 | 1.75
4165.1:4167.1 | 1.59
